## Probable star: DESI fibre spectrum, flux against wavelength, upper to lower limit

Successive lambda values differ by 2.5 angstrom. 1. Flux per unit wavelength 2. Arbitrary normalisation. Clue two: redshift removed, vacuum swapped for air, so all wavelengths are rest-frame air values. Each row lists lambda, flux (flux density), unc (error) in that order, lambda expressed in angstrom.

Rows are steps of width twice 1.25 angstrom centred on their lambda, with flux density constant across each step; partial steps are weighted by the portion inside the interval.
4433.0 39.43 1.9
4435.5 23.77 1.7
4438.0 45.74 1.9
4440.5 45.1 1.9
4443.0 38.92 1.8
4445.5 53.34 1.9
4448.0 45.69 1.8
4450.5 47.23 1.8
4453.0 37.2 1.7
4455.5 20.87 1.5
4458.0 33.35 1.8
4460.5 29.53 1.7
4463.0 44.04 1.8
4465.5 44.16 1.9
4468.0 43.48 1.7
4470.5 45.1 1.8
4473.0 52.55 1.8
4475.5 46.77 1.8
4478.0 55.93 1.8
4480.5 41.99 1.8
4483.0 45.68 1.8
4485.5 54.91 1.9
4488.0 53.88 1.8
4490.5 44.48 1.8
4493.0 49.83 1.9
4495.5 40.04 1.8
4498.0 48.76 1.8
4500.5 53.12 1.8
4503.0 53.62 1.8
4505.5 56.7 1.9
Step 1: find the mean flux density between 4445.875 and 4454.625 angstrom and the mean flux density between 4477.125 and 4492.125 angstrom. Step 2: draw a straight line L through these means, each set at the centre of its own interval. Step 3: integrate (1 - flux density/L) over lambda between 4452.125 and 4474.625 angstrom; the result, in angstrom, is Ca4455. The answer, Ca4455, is 3.3 angstrom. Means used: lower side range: 43.4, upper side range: 49.3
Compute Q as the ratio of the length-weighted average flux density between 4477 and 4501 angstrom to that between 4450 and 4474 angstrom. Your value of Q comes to 1.24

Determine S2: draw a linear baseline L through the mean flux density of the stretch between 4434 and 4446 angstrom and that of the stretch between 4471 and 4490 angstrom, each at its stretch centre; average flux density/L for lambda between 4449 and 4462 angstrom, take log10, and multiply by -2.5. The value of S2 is 0.28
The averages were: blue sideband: 40.6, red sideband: 49.8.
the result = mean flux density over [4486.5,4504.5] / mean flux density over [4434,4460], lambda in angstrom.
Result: 1.27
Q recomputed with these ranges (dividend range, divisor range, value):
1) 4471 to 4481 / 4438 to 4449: 1.08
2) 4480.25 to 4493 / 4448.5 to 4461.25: 1.42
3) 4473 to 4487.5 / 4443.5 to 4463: 1.29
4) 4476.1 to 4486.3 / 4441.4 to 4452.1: 1.07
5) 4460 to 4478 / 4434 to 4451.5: 1.06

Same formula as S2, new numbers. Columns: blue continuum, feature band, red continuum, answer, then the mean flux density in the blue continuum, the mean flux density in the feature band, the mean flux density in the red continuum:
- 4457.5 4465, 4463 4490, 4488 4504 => -0.15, 36.7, 48.1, 48.7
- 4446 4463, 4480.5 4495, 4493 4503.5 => -0.06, 37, 48.6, 48.7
